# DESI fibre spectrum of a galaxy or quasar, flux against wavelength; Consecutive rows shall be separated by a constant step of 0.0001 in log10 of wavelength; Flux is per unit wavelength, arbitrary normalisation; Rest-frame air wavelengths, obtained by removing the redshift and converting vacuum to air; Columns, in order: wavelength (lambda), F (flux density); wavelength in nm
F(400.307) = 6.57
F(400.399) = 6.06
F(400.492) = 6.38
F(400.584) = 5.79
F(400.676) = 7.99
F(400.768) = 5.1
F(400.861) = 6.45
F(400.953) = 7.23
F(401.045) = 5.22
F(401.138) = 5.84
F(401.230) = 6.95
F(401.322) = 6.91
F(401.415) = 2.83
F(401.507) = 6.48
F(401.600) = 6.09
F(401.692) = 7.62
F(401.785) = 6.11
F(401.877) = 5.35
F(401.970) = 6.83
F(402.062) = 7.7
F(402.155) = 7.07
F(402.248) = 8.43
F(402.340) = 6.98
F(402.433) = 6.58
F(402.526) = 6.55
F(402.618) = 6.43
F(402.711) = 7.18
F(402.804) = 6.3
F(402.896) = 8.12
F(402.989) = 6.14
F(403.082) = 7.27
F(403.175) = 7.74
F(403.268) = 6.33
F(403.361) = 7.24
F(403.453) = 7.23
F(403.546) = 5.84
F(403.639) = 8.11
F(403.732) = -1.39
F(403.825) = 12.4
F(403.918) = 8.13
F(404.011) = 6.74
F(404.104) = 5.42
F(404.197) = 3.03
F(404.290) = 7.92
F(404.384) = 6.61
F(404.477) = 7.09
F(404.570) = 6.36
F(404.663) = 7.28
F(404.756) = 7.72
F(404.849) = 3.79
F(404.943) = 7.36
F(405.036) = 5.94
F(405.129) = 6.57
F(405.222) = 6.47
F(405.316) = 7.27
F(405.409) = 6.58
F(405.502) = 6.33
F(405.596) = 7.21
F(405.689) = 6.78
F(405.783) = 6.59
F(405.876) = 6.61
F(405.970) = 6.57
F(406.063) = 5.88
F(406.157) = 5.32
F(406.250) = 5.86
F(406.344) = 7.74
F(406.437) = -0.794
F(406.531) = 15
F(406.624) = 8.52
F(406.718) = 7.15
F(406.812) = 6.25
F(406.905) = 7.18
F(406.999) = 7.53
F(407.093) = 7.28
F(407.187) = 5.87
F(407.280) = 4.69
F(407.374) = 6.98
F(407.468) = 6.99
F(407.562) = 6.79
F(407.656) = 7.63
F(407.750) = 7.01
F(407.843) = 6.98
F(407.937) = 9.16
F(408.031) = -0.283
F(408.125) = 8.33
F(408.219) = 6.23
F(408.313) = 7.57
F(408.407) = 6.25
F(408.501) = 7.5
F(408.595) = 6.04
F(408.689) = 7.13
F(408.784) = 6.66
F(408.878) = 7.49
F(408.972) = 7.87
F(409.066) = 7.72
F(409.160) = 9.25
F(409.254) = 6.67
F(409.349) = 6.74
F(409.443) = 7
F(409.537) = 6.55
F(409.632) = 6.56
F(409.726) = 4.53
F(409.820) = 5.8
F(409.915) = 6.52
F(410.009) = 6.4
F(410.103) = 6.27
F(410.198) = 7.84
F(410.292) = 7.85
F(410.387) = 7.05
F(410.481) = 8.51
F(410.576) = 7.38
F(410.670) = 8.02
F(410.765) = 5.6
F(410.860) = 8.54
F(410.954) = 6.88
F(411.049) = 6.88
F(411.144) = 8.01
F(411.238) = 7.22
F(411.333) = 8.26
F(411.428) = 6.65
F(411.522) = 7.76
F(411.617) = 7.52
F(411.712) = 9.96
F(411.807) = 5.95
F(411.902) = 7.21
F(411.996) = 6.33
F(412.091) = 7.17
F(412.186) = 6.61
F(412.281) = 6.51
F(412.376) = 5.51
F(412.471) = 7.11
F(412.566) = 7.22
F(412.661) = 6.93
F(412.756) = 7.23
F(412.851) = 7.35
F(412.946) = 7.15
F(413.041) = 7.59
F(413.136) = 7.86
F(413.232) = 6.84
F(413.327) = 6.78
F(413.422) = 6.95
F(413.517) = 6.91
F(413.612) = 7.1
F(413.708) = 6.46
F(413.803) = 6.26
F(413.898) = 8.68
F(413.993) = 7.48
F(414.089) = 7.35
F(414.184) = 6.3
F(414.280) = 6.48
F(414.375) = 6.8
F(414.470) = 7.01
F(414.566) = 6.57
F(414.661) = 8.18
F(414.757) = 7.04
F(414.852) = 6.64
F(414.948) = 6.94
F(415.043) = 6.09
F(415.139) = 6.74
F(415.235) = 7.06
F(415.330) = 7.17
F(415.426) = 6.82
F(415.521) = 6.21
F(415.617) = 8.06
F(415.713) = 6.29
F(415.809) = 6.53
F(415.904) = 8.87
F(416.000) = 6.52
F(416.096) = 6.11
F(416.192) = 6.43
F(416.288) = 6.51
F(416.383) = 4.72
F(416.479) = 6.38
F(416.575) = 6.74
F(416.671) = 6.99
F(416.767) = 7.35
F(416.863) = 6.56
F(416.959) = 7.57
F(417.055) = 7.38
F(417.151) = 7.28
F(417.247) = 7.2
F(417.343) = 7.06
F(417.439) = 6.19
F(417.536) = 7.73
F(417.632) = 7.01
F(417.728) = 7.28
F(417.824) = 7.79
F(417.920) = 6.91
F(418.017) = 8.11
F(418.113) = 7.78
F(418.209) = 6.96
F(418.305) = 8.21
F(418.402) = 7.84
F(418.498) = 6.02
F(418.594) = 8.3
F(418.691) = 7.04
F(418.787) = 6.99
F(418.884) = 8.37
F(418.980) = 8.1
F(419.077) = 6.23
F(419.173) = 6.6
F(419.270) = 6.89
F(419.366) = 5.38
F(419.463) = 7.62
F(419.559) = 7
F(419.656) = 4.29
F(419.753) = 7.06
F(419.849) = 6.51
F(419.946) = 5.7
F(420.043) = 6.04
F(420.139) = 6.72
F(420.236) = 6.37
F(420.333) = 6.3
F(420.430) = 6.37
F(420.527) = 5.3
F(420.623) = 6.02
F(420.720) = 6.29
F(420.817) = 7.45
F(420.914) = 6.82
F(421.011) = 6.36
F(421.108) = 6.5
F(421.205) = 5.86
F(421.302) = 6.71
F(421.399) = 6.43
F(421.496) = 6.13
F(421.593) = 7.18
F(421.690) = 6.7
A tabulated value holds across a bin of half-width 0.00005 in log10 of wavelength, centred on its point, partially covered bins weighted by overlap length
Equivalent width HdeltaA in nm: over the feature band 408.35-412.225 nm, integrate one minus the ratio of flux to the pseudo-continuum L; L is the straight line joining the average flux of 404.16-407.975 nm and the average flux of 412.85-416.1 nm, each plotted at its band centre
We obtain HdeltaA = -0.149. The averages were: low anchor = 6.71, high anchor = 7.01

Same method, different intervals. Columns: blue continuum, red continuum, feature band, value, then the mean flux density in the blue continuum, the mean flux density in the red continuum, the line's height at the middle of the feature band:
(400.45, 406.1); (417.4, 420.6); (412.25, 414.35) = -0.08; 6.55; 6.87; 6.76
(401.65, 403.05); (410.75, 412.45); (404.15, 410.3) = 0.31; 6.89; 7.17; 7.04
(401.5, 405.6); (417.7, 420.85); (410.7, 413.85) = -0.16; 6.67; 6.84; 6.76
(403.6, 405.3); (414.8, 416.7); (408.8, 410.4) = -0.10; 6.43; 6.69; 6.55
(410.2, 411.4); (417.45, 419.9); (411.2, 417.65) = 0.29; 7.51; 7.1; 7.32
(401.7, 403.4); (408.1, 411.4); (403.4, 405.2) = 0.14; 6.92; 7.11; 6.97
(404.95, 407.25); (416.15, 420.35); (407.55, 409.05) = -0.01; 6.74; 6.9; 6.77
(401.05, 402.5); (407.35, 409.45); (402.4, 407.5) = 0.04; 6.48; 6.94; 6.7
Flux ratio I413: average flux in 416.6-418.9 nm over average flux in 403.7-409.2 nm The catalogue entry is 1.09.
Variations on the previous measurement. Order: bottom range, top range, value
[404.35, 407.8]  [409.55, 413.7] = 1.05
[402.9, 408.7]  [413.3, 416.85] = 1.03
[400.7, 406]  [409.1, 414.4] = 1.08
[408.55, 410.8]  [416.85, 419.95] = 1.01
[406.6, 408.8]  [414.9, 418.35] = 1.04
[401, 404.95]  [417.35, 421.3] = 1.04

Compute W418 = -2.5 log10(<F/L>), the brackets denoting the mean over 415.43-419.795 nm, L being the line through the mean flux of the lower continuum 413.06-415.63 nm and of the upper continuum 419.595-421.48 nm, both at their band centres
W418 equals -0.061 mag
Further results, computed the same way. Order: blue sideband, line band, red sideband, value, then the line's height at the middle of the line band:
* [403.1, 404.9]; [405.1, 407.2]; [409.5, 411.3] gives -0.018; 6.67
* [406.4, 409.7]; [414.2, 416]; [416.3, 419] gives 0.026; 7.12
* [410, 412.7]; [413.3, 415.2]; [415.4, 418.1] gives 0.022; 7.08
